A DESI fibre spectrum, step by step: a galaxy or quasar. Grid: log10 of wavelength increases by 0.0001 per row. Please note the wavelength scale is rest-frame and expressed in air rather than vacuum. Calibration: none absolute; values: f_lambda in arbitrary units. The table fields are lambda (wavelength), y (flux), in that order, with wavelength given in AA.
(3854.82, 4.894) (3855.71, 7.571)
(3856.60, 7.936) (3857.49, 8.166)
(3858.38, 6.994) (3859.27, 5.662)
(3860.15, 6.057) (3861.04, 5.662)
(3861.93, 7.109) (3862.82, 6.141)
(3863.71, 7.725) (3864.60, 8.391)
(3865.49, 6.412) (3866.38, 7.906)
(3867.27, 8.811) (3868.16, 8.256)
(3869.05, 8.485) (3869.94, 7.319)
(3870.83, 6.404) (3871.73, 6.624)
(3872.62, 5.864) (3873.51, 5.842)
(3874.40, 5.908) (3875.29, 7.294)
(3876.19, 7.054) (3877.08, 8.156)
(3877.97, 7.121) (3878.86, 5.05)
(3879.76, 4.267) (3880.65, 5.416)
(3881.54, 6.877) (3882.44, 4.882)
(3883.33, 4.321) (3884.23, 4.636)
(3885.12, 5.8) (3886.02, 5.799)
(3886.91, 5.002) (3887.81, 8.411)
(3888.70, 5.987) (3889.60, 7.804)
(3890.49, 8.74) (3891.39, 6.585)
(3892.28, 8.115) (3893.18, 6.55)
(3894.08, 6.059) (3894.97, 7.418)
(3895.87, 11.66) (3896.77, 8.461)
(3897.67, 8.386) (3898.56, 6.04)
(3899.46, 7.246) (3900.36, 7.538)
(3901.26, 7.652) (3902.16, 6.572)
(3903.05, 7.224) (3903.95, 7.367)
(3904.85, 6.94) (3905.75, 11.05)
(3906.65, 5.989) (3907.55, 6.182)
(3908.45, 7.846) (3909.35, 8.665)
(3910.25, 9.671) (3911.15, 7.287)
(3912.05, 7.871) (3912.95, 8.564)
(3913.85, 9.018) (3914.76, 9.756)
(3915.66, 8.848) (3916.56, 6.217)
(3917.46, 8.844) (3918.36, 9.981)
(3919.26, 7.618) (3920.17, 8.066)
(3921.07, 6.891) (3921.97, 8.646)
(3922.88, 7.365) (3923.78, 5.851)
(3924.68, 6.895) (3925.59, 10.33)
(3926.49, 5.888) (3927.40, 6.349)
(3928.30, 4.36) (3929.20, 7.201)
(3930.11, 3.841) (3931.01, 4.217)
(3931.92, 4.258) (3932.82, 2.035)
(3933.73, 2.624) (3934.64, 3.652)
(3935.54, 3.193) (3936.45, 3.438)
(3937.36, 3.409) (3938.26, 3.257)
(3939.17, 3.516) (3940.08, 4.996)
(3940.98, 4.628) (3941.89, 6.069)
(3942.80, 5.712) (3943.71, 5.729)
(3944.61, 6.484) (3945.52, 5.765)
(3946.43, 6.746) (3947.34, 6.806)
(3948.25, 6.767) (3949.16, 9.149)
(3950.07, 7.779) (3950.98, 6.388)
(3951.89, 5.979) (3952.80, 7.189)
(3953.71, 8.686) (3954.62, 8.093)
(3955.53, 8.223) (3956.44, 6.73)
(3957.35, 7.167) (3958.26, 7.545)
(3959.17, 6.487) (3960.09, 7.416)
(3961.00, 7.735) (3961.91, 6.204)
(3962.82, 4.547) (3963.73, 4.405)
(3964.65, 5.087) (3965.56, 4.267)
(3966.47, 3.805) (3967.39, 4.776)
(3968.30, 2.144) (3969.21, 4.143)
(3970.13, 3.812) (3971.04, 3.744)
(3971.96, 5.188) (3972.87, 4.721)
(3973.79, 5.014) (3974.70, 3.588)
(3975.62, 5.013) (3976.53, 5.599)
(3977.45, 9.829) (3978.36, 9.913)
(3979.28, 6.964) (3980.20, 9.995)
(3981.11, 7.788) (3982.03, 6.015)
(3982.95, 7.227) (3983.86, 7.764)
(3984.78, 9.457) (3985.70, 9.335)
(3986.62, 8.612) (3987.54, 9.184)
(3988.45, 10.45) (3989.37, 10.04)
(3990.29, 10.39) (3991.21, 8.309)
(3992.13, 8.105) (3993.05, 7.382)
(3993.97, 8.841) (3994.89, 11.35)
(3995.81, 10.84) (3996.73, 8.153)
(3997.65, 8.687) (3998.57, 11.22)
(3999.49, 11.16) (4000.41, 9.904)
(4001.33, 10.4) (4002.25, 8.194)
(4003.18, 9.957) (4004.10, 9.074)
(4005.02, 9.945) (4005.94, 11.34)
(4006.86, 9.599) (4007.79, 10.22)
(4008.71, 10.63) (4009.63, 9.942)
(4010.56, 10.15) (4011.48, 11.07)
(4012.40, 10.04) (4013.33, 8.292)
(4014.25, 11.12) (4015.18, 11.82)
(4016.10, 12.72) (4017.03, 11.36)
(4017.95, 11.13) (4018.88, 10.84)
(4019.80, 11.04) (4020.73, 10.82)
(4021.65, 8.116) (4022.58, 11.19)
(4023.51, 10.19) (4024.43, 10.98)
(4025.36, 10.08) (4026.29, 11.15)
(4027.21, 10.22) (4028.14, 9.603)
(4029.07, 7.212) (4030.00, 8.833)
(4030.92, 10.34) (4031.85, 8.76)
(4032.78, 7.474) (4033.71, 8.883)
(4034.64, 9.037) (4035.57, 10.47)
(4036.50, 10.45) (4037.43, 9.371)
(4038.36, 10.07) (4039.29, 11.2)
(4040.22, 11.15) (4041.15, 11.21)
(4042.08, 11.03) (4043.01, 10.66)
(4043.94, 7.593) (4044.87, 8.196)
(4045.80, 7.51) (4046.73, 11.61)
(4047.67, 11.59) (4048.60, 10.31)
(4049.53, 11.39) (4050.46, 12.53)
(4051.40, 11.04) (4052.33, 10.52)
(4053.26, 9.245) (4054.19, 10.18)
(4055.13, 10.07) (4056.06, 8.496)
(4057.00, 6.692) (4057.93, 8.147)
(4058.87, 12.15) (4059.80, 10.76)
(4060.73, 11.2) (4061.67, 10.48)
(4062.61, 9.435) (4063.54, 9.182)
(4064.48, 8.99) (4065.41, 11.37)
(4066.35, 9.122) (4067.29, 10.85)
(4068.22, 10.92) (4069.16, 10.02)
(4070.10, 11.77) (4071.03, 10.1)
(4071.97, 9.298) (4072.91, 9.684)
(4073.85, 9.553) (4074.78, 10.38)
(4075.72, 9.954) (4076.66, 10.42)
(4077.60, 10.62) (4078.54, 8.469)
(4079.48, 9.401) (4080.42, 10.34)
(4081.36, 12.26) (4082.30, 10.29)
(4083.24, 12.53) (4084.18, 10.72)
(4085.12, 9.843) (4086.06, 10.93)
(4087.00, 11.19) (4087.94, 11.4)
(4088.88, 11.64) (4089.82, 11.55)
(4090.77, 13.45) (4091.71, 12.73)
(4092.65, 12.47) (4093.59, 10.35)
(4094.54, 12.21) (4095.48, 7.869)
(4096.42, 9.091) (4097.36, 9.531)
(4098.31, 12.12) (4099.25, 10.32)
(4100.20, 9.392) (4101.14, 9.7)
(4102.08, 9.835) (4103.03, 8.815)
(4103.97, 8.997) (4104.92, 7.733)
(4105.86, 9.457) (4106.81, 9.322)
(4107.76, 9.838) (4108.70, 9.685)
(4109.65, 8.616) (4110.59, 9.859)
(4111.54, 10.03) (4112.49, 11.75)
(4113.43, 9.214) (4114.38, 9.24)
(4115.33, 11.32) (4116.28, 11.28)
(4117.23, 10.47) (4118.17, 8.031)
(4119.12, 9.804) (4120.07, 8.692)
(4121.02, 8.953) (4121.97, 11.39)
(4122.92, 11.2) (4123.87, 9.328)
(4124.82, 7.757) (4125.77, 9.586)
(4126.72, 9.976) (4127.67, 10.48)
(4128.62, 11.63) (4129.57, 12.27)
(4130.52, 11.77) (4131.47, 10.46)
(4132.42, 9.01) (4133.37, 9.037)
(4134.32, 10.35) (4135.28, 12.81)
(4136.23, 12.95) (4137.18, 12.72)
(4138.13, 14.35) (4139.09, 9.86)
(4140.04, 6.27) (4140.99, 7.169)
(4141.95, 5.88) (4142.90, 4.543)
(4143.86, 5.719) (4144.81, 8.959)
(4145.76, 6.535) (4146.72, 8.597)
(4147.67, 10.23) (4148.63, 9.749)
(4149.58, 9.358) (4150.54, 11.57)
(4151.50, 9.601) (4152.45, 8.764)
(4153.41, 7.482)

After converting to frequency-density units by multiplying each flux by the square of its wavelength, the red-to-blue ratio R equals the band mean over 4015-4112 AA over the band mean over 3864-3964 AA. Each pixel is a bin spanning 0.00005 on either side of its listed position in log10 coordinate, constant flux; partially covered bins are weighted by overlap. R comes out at 1.6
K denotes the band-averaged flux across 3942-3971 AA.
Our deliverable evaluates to 6.15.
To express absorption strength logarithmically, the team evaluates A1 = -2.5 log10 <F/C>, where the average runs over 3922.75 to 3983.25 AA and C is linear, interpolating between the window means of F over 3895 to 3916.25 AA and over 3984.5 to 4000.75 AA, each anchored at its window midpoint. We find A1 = 0.46 mag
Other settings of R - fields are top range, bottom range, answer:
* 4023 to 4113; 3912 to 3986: 1.71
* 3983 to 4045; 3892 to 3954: 1.53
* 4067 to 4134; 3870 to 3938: 1.68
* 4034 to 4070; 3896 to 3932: 1.45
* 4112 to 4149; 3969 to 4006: 1.27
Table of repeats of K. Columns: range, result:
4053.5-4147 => 10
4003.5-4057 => 10.1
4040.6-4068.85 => 10.1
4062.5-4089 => 10.4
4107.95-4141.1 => 10.2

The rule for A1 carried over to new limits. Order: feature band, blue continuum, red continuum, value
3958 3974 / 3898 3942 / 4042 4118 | 0.45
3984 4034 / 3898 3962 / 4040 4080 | -0.13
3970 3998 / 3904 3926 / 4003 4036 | 0.20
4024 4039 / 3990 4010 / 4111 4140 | 0.04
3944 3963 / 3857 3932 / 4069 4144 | 0.13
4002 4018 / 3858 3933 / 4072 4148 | -0.20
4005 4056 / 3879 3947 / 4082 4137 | -0.16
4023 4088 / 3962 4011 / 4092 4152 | -0.15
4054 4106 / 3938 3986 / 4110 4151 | -0.18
